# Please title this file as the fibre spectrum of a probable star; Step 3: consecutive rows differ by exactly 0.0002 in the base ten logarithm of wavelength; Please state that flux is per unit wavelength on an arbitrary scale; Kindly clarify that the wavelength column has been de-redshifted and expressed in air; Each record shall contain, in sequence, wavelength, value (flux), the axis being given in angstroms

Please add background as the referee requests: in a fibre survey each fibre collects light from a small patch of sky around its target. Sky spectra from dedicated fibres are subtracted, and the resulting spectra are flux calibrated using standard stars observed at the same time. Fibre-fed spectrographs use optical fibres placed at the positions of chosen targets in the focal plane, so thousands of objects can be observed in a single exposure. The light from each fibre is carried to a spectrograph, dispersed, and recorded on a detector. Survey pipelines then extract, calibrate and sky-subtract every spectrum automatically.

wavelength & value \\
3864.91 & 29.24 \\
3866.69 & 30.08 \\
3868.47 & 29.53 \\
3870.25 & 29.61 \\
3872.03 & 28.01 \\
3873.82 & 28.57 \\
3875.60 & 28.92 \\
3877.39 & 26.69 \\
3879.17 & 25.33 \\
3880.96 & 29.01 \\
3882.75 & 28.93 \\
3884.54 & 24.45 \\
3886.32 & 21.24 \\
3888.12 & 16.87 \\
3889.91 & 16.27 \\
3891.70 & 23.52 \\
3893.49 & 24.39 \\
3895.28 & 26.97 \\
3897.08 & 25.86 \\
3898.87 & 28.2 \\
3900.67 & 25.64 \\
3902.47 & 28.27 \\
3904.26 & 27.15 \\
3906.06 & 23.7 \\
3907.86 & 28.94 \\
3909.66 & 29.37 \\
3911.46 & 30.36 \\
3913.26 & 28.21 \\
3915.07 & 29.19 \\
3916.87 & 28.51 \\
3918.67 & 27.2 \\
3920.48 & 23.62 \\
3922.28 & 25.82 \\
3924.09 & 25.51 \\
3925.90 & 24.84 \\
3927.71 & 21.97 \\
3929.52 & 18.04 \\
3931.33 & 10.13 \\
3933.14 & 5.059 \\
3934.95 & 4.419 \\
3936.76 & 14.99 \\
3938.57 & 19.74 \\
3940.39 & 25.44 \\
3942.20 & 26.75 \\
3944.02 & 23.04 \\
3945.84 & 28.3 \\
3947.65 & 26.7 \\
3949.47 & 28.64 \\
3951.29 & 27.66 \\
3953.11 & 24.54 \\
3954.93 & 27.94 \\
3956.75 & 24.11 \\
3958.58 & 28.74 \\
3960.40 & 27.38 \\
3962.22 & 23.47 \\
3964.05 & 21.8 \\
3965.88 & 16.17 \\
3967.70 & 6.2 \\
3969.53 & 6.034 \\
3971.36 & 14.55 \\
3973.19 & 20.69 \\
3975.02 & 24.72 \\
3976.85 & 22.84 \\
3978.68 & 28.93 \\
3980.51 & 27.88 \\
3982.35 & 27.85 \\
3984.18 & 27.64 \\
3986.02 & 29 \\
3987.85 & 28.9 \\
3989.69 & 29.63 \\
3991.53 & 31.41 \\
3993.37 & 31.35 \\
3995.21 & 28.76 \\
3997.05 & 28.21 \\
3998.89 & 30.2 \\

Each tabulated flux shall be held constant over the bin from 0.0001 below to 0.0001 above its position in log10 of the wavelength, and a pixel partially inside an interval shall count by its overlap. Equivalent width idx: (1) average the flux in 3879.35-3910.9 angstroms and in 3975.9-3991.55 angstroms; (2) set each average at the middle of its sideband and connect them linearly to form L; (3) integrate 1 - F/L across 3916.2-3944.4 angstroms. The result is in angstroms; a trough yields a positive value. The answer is 6.6 angstroms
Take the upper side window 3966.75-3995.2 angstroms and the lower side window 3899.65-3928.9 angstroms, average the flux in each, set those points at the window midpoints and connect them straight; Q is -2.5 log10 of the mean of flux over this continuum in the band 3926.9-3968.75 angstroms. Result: 0.21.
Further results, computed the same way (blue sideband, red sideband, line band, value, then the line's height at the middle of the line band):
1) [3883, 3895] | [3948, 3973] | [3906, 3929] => -0.22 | 21.7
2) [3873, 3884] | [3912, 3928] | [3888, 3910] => 0.08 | 27.1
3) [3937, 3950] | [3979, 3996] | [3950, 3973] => 0.26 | 26.6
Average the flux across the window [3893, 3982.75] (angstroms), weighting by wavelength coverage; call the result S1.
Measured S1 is 23.3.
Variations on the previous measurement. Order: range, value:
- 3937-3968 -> 24.1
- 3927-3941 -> 14.7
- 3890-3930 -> 26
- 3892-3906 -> 26.3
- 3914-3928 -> 26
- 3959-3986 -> 21.6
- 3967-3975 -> 13.5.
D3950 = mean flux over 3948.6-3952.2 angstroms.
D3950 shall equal 28.1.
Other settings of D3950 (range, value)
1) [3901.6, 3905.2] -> 27.7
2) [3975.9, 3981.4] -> 26.6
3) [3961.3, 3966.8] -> 20.5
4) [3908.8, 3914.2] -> 29.3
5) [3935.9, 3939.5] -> 17.4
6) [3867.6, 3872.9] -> 29.1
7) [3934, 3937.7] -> 9.77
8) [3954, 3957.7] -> 26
